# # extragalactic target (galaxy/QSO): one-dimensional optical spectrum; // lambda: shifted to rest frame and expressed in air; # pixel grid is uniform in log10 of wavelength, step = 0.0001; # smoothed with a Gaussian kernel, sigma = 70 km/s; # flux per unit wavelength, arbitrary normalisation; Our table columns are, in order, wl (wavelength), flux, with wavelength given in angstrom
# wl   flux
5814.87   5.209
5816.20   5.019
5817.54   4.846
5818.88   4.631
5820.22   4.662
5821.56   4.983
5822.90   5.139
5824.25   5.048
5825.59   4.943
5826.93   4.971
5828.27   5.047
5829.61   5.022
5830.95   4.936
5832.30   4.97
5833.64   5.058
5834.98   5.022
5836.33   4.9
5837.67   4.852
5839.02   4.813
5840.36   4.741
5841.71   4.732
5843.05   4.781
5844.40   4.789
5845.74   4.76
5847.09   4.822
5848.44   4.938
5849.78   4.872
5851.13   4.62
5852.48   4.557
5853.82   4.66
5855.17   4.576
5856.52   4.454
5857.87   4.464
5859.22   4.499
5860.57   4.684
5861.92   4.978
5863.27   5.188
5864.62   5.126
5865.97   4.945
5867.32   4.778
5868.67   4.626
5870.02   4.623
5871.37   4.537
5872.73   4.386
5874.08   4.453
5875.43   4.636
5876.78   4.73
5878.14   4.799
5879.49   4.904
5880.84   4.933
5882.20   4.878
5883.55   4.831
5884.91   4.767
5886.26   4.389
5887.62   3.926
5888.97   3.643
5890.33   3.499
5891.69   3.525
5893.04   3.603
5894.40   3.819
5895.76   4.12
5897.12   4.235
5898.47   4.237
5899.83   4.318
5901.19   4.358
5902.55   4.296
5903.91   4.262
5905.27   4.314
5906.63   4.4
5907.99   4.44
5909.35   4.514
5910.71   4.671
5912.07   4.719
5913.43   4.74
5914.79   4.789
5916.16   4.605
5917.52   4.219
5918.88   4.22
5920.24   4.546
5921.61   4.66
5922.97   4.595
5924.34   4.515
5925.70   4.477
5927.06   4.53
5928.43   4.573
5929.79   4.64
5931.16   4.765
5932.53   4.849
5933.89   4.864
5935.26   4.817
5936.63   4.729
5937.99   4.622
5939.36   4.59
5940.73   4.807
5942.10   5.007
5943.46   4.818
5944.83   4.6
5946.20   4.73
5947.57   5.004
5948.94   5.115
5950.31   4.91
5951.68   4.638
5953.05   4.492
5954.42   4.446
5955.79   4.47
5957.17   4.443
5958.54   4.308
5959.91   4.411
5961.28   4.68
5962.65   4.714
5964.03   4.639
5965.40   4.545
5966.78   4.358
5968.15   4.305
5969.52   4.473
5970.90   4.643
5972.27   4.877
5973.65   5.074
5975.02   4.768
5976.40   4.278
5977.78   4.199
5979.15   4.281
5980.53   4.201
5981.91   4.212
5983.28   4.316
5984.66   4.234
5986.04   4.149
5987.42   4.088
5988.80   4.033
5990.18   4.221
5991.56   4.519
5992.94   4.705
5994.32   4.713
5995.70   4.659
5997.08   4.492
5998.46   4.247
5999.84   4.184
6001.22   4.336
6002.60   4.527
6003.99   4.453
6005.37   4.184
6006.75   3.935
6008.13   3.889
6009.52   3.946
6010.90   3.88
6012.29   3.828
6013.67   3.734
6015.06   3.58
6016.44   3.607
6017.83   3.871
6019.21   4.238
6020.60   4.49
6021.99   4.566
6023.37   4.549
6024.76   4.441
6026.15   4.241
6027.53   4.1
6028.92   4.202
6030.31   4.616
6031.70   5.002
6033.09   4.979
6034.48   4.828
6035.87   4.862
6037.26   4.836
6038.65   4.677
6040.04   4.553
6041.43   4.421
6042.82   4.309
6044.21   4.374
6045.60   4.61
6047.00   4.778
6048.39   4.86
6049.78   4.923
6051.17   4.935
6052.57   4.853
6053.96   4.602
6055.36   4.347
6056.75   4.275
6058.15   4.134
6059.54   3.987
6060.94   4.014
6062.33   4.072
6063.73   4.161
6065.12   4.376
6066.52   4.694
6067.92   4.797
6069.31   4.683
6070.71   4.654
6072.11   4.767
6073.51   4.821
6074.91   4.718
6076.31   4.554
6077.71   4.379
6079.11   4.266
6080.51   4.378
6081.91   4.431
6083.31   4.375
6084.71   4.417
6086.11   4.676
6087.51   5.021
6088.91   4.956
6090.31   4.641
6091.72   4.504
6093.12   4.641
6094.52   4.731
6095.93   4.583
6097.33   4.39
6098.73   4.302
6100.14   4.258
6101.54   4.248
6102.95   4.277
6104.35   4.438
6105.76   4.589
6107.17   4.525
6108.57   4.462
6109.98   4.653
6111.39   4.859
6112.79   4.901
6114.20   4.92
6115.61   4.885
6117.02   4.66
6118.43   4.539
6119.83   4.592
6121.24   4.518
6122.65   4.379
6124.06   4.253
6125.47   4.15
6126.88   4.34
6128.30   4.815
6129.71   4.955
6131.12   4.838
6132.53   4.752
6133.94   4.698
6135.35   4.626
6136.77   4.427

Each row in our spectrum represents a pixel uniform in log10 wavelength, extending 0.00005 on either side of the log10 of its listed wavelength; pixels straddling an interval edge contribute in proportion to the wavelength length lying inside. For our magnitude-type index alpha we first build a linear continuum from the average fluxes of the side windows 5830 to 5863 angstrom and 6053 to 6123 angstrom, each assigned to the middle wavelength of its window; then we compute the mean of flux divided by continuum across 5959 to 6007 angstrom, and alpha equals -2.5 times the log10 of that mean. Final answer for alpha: 0.05 mag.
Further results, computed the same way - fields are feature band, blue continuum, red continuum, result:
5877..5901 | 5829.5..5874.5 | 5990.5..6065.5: 0.10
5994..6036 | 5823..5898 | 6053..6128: 0.07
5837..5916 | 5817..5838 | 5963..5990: 0.05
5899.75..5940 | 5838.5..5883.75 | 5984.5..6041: 0.00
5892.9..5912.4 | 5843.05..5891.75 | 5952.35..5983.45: 0.07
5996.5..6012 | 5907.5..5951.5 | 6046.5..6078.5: 0.10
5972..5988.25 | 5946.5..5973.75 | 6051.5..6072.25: 0.05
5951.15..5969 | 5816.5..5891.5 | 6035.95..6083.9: 0.03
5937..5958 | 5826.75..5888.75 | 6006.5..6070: -0.03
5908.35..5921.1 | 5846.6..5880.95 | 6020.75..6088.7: 0.03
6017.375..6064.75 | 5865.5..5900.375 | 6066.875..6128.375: 0.01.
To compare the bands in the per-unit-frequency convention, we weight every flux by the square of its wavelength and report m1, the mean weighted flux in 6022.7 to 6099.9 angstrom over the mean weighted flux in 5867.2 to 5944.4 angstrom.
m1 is 1.1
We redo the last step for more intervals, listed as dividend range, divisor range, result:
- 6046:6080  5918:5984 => 1.02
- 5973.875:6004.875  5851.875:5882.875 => 0.96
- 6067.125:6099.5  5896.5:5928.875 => 1.09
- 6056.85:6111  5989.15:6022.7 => 1.10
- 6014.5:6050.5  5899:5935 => 1.03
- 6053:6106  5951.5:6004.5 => 1.04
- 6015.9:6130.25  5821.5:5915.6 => 1.05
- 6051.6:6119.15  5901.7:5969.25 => 1.04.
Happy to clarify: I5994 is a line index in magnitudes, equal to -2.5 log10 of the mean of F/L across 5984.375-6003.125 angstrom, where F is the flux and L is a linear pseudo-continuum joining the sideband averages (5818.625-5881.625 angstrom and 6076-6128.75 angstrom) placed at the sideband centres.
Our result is 0.07 mag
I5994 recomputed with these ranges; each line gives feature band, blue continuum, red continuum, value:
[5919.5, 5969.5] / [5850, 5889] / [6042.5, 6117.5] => 0.00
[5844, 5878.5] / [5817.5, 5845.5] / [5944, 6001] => 0.02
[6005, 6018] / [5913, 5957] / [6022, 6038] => 0.20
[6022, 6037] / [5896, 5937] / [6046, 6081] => -0.02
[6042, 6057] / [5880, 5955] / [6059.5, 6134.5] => -0.02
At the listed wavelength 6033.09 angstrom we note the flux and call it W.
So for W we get 4.979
